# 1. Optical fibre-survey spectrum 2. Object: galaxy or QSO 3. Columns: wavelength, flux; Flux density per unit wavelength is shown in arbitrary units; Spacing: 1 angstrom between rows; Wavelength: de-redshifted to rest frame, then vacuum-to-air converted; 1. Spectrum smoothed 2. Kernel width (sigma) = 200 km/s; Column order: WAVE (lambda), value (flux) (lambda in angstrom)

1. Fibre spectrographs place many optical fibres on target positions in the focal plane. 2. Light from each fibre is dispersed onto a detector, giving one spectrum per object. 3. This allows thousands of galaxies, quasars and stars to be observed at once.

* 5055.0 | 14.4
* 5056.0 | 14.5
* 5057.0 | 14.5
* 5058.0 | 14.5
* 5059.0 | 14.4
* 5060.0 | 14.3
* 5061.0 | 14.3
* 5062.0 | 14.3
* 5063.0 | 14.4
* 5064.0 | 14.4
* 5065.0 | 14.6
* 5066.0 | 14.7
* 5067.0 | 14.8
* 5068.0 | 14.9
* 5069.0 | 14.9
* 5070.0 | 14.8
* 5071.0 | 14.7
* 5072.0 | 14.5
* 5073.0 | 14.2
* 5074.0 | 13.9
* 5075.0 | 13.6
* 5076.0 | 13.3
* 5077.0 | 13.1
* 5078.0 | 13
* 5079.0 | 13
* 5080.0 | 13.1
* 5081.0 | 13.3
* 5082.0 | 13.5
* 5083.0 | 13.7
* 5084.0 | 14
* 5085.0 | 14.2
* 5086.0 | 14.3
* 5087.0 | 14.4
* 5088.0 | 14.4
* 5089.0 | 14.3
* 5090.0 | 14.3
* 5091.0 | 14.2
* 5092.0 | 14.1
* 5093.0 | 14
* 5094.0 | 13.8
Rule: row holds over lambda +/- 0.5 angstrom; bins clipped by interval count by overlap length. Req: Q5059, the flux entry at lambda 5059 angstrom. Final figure 14.4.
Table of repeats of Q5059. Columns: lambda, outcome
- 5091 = 14.2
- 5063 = 14.4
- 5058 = 14.5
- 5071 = 14.7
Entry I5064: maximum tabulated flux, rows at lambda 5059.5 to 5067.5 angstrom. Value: 14.8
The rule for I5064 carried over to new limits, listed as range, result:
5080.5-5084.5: 14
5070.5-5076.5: 14.7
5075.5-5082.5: 13.5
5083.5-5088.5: 14.4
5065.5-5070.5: 14.9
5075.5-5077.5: 13.3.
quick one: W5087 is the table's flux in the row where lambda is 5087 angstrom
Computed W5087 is 14.4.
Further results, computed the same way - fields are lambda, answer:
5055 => 14.4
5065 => 14.6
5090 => 14.3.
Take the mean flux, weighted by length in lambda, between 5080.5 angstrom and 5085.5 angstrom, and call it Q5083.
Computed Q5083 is 13.7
